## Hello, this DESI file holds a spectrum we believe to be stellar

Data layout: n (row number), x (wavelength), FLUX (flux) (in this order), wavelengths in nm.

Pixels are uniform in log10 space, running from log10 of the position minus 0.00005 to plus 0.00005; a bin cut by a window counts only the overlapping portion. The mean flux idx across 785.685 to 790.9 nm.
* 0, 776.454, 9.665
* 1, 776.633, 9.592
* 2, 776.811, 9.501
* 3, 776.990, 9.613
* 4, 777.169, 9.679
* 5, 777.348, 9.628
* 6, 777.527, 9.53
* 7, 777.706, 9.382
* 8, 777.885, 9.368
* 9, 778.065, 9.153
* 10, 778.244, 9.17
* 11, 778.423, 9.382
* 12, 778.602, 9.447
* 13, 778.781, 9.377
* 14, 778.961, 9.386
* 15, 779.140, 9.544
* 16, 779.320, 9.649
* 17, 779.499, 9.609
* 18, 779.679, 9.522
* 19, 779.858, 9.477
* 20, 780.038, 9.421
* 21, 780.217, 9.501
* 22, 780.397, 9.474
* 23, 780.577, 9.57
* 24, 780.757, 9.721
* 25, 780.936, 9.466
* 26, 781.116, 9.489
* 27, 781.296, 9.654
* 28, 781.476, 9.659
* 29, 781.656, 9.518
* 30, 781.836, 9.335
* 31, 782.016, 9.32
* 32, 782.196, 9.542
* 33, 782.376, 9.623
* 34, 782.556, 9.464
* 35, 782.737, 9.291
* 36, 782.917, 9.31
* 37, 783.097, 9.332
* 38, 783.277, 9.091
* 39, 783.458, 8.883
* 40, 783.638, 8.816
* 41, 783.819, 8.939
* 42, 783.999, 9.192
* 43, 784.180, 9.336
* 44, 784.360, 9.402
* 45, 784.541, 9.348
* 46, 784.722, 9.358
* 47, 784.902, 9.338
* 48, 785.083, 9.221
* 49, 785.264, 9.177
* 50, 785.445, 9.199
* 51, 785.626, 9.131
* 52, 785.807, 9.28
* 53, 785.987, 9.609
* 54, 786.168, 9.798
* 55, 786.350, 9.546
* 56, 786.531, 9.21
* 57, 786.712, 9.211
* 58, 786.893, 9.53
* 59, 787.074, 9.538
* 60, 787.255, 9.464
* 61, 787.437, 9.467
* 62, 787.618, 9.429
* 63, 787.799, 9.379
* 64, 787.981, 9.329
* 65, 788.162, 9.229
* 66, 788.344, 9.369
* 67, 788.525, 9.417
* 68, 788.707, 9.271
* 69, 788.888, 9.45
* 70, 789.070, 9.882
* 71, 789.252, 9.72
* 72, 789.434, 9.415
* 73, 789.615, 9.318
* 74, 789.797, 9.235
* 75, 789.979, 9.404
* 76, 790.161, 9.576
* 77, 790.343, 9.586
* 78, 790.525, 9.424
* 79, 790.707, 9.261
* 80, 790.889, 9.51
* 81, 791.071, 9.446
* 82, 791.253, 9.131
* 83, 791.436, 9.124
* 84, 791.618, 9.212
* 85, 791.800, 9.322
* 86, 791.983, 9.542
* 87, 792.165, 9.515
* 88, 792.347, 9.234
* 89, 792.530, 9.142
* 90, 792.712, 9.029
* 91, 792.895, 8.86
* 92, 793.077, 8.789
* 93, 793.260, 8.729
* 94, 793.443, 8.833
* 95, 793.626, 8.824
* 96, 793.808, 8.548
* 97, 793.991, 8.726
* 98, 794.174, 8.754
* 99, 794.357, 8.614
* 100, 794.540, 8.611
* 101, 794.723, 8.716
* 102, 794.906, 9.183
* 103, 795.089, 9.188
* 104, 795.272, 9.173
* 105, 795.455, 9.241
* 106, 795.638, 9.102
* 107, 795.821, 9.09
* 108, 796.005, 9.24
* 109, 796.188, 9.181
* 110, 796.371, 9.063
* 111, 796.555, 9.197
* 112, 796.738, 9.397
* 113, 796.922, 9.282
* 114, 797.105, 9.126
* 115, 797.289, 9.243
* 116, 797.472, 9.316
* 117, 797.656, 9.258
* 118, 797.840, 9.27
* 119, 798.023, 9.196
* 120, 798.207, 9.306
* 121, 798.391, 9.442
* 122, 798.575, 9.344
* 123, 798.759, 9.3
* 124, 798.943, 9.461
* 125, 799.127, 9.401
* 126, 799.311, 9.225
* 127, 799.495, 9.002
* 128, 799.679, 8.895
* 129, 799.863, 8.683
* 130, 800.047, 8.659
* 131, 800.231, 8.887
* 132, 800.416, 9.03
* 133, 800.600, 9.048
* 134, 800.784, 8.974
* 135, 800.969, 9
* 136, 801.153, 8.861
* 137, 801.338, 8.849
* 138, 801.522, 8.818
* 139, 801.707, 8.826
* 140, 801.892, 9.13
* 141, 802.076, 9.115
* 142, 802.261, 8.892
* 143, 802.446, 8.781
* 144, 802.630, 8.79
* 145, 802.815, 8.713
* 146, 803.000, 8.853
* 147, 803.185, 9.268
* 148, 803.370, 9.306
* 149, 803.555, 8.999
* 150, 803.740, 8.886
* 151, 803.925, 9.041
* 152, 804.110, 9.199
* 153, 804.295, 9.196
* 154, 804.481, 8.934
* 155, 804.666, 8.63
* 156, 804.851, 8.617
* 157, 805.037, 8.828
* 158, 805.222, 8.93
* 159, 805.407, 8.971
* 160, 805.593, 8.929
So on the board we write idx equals 9.44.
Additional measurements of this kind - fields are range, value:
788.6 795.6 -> 9.17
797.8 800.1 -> 9.18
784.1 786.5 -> 9.36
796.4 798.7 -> 9.27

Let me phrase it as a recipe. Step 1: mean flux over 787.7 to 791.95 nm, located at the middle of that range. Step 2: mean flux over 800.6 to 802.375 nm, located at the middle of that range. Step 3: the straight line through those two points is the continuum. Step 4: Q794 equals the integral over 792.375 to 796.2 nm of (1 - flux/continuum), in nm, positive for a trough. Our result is 0.12 nm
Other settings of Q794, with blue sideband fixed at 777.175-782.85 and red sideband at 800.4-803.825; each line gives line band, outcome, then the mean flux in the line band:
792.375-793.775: 0.043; 8.89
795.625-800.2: -0.066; 9.19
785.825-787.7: -0.032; 9.48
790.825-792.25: -0.022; 9.35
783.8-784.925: 0.010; 9.3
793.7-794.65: 0.051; 8.66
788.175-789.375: -0.030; 9.49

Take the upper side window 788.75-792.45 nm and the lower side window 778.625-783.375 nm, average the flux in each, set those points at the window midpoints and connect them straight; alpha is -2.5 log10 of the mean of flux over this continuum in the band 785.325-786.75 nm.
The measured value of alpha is 0.008 mag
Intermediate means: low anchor 9.47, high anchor 9.41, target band 9.37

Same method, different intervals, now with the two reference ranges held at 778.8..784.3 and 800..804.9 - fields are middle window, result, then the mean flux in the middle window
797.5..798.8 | -0.031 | 9.3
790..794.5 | 0.007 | 9.11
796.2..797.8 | -0.020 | 9.23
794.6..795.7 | 0.002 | 9.09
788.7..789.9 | -0.029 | 9.49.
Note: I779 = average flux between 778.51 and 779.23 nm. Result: 9.44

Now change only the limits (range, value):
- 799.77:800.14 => 8.69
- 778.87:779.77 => 9.54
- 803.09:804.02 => 9.1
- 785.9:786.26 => 9.68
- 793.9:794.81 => 8.68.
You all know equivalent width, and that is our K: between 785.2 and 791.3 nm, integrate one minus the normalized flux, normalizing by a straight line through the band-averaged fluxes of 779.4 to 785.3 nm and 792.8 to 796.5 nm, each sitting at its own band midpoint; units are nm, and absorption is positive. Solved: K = -0.17 nm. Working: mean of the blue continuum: 9.38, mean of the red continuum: 8.92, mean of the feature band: 9.41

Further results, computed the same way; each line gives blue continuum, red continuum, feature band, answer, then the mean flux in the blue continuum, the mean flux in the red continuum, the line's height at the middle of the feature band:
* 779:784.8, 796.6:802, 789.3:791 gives -0.029 nm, 9.4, 9.11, 9.26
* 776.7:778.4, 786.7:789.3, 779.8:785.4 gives 0.052 nm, 9.45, 9.45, 9.45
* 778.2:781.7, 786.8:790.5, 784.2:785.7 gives 0.031 nm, 9.51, 9.45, 9.47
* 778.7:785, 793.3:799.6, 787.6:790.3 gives -0.051 nm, 9.4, 9.11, 9.26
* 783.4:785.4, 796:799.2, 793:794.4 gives 0.079 nm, 9.19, 9.28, 9.25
